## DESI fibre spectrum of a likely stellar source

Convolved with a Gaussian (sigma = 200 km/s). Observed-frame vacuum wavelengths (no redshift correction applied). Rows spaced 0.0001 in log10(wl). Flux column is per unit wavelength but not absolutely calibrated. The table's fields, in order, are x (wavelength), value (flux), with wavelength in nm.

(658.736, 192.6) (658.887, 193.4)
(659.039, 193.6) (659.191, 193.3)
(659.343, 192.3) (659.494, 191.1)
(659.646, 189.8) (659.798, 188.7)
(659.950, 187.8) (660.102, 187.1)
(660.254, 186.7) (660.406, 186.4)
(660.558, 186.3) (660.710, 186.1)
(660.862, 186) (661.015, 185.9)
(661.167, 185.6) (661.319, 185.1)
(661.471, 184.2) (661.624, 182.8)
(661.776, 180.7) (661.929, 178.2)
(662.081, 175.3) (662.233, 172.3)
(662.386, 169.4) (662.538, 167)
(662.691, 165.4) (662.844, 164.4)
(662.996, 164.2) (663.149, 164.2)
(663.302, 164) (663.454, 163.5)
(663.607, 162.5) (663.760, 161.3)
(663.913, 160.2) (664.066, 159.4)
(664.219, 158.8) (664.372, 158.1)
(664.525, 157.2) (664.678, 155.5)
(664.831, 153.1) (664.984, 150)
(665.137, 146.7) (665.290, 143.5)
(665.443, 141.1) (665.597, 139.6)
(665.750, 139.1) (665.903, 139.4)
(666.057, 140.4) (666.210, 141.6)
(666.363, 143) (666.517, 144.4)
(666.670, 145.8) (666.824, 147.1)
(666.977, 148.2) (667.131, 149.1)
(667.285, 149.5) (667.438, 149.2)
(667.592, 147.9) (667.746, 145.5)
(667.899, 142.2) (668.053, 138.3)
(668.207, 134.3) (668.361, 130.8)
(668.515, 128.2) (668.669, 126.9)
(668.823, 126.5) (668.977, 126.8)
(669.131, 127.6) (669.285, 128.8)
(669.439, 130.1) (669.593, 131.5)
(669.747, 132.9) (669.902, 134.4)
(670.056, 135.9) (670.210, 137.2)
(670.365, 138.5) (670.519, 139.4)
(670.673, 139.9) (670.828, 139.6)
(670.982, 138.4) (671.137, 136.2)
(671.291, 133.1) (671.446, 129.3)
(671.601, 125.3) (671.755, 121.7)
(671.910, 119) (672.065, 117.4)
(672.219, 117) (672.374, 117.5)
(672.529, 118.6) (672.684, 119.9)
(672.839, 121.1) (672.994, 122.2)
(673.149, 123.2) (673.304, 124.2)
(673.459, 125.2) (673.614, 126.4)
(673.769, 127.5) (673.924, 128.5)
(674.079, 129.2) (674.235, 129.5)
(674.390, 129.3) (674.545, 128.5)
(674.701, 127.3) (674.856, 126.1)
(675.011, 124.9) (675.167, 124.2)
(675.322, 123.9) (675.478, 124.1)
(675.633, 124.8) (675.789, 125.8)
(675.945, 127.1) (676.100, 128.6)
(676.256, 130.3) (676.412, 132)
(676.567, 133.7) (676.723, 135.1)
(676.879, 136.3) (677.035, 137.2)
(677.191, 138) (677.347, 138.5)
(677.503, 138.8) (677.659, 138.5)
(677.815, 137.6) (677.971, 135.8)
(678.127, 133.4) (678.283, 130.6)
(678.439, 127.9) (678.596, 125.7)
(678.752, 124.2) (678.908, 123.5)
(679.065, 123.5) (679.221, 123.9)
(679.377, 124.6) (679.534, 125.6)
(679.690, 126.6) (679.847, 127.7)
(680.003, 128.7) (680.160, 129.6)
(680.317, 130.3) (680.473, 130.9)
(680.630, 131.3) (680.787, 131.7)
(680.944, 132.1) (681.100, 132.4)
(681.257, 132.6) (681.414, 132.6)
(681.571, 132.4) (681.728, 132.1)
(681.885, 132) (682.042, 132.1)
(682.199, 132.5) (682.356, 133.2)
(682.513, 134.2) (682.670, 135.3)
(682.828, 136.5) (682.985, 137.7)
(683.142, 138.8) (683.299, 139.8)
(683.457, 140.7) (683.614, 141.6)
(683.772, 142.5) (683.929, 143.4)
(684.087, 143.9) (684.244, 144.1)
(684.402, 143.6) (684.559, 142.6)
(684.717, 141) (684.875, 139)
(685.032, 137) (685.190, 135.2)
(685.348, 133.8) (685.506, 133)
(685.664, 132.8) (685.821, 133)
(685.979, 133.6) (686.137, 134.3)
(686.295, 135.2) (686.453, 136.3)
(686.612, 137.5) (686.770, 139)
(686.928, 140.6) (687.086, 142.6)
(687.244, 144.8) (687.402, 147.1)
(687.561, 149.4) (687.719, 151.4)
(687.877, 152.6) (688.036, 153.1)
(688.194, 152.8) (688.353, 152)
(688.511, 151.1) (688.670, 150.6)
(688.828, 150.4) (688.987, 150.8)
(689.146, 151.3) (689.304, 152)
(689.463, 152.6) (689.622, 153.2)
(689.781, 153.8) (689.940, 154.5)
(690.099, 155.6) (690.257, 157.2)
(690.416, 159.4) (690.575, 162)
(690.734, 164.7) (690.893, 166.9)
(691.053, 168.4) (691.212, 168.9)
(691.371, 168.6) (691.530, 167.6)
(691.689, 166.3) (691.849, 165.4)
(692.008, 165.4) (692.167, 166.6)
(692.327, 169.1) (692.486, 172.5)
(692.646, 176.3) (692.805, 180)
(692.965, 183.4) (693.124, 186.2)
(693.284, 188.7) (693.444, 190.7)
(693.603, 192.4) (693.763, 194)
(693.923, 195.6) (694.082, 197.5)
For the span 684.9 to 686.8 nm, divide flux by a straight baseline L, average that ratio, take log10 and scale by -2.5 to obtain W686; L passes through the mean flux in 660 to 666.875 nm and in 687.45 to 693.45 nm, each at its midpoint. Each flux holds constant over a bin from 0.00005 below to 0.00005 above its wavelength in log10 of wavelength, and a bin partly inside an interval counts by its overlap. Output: 0.201 mag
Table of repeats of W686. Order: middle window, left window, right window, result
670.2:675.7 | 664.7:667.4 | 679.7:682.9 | 0.10 mag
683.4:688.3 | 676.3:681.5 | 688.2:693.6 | 0.07 mag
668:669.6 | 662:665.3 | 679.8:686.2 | 0.19 mag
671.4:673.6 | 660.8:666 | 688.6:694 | 0.33 mag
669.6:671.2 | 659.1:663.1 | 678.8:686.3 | 0.17 mag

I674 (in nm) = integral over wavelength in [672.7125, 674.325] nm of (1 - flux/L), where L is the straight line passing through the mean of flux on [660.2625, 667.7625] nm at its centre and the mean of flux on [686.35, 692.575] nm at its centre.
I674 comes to 0.34 nm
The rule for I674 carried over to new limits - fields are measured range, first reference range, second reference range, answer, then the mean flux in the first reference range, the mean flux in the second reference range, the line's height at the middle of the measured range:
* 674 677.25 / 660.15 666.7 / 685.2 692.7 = 0.59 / 164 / 152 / 158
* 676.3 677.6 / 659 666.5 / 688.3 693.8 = 0.24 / 168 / 166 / 167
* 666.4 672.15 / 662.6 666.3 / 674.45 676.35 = 0.25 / 154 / 126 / 142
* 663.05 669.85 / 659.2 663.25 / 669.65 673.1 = 0.40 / 181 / 129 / 154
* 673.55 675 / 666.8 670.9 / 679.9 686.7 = 0.09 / 137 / 136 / 137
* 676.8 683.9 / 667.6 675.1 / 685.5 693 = 0.46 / 129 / 154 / 142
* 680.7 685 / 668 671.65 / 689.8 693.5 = 0.49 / 133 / 169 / 155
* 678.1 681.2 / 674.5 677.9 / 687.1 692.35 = 0.21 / 131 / 157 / 138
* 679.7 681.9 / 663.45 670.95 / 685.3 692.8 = 0.27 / 143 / 153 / 149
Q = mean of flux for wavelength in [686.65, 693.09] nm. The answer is 158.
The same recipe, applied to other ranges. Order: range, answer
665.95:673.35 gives 133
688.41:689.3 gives 151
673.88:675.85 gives 127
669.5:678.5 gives 130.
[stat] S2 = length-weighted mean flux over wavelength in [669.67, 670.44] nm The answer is 136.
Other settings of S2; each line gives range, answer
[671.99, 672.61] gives 118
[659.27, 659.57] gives 192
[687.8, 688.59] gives 152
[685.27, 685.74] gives 133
